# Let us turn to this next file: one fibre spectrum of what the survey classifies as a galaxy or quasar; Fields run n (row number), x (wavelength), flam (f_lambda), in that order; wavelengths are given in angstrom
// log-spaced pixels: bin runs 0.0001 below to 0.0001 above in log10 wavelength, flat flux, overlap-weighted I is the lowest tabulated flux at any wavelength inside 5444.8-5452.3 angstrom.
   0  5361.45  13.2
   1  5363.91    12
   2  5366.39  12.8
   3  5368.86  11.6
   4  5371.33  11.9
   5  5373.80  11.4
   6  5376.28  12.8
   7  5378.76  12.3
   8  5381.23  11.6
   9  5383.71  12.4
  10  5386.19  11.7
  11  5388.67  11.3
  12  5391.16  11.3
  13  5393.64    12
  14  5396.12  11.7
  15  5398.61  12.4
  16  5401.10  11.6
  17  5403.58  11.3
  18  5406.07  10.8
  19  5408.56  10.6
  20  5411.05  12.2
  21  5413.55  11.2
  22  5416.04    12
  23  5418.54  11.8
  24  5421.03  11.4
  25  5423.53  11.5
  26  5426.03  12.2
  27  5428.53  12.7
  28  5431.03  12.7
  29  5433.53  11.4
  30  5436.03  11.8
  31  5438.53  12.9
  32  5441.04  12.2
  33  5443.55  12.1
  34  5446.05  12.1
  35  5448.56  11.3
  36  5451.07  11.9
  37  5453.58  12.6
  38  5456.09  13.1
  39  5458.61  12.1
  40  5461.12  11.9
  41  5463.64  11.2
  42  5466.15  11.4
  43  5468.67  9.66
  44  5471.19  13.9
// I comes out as 11.3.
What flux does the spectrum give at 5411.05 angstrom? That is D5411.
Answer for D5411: 12.2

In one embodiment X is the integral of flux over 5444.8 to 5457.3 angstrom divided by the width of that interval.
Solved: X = 12.2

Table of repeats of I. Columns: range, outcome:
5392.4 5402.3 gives 11.6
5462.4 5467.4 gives 11.2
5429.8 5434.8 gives 11.4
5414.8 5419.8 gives 11.8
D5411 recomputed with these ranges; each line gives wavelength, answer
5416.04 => 12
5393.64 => 12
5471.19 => 13.9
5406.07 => 10.8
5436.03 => 11.8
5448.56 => 11.3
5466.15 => 11.4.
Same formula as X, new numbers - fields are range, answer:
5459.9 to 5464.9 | 11.6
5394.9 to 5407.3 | 11.6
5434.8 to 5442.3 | 12.3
